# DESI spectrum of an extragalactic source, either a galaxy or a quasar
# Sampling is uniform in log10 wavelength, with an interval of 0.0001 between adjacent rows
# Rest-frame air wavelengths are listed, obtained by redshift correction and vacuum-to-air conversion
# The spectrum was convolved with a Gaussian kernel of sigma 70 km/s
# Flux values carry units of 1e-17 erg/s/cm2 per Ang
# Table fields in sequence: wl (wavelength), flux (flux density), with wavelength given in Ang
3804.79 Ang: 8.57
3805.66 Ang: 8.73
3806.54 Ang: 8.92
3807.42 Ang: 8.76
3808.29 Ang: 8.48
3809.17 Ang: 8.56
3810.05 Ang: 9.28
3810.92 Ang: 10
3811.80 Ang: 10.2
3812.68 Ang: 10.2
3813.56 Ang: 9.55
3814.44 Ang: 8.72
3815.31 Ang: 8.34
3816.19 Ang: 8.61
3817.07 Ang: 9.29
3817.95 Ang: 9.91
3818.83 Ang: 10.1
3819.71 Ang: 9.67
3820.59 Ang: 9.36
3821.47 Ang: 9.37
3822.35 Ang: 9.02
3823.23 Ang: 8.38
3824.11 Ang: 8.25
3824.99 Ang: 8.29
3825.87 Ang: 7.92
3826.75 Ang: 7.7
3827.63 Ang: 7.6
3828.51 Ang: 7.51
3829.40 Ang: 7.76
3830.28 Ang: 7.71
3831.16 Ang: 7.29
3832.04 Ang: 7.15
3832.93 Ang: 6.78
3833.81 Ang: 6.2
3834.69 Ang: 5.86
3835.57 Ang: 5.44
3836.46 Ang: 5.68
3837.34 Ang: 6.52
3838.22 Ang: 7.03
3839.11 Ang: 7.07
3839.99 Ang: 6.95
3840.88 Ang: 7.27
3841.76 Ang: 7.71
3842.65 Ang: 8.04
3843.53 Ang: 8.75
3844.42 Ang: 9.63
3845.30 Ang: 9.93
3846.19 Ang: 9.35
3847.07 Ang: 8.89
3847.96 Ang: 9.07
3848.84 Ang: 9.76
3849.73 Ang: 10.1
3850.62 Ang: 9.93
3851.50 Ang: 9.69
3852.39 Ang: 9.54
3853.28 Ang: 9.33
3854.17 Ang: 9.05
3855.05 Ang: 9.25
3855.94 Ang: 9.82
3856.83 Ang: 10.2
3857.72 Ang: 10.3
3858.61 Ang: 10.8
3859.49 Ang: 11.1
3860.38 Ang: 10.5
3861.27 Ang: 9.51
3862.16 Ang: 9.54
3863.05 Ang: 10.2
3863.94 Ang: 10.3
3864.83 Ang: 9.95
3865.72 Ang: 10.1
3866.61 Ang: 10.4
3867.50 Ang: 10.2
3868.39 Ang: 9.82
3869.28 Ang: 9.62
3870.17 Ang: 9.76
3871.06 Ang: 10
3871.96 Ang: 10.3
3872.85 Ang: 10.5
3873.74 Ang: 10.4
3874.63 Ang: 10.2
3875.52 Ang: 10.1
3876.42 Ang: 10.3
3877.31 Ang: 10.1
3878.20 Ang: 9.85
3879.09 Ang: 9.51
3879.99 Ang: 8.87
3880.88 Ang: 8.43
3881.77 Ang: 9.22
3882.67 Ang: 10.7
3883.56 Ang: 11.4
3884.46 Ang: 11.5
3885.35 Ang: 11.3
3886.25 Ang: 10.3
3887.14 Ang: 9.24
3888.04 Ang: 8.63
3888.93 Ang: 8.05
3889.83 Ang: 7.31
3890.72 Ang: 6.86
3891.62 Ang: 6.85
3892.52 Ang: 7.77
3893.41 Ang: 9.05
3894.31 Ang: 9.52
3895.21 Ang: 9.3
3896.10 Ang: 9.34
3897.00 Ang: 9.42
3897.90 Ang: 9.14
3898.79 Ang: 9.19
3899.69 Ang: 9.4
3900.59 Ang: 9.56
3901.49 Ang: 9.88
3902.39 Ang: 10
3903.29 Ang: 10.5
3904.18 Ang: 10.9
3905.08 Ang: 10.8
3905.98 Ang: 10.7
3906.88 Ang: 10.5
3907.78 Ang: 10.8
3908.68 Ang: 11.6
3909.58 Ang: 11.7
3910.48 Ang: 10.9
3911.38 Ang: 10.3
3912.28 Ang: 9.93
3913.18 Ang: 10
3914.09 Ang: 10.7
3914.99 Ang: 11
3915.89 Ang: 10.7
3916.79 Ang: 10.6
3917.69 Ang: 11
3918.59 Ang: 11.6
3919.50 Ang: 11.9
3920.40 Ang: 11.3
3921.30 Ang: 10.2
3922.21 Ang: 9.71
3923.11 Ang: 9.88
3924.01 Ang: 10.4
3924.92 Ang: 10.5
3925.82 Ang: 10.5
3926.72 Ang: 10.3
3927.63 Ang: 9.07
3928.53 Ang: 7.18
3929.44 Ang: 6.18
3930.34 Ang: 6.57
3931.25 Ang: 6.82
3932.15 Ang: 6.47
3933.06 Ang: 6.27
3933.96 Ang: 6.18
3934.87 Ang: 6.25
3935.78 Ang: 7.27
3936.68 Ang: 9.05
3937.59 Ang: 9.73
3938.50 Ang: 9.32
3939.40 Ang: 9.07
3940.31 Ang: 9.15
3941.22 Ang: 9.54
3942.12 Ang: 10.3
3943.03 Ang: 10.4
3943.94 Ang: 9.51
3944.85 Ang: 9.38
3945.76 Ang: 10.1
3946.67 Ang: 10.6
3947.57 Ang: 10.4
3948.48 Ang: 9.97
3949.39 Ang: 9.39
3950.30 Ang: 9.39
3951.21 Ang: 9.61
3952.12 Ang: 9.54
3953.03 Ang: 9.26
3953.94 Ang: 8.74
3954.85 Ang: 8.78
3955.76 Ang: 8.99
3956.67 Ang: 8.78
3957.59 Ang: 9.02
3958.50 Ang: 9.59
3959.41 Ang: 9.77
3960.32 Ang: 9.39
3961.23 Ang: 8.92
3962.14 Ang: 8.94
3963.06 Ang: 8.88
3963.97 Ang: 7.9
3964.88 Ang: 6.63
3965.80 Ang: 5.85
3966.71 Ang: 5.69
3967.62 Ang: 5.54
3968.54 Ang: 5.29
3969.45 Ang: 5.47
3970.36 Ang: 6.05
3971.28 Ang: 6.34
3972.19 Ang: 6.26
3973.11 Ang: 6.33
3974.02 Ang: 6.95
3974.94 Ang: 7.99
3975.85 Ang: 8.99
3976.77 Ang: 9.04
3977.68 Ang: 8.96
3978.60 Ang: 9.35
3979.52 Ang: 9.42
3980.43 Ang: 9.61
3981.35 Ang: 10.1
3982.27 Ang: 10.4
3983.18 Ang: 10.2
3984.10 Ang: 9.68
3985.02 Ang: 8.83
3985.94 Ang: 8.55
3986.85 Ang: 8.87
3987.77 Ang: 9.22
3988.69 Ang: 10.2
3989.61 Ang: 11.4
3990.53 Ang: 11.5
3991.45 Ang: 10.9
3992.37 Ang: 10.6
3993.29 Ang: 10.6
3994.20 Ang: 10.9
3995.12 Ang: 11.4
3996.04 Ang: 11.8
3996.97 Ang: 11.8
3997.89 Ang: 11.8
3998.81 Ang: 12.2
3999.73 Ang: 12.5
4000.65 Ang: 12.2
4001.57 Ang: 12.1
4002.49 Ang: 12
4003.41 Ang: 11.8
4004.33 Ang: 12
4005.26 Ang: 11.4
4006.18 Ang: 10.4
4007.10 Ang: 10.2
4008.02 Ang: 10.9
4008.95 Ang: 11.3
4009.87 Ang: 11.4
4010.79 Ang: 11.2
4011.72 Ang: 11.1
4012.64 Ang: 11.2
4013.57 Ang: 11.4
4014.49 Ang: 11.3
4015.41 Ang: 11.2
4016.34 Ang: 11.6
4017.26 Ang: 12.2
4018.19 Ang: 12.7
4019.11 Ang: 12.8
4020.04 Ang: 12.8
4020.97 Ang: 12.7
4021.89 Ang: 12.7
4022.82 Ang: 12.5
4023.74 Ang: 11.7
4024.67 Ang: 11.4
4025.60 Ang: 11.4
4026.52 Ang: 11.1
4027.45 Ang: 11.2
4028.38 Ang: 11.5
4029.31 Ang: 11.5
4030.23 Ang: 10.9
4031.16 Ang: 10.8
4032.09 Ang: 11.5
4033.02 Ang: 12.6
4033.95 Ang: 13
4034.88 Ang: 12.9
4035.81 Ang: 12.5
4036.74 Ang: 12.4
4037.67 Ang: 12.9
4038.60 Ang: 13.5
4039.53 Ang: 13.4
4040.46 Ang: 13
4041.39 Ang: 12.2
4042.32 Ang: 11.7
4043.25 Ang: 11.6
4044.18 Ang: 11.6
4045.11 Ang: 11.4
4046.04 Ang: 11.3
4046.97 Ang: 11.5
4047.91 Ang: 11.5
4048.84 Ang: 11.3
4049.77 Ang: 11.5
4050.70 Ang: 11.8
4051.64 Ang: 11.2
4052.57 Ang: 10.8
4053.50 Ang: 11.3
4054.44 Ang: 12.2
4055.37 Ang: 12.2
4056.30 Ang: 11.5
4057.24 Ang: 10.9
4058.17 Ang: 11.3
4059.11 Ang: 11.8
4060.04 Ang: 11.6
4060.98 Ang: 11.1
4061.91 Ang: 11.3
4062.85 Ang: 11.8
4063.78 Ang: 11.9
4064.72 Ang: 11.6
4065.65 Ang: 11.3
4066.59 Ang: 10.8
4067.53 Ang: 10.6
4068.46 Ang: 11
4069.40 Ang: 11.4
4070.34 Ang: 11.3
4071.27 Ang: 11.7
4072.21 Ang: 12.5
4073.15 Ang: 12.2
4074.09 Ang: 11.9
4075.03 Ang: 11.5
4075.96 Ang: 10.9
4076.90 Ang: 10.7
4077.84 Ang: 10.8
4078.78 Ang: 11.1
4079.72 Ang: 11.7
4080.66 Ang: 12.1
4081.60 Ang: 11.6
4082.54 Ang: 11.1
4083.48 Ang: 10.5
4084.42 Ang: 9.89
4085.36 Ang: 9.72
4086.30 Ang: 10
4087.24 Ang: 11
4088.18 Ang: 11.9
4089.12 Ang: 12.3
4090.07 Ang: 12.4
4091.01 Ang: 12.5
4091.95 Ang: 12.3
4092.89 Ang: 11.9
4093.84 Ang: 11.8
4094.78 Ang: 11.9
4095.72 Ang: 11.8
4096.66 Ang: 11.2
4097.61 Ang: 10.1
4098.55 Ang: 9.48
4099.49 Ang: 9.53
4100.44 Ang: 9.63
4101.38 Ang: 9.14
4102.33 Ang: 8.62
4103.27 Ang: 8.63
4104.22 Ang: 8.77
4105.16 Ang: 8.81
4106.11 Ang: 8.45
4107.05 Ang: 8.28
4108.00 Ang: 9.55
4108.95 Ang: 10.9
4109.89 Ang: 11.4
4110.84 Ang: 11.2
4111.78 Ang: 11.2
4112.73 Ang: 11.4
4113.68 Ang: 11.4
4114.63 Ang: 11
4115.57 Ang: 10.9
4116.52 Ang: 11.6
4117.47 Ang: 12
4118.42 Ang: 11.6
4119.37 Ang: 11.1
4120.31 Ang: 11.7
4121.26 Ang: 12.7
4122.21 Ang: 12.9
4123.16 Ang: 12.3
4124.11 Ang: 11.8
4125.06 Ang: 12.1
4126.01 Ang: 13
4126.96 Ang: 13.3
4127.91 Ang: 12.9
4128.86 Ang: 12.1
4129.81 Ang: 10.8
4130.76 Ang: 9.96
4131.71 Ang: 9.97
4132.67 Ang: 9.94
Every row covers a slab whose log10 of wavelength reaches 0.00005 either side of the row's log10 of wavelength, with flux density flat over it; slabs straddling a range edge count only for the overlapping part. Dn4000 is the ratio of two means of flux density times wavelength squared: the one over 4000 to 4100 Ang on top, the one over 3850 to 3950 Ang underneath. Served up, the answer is 1.3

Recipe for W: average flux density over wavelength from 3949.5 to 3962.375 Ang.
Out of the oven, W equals 9.21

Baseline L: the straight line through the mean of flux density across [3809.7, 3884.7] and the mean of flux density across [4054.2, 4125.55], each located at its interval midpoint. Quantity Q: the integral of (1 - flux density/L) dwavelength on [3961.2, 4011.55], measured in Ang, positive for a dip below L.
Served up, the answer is 3.5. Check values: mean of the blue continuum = 9.1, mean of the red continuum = 11.1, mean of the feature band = 9.56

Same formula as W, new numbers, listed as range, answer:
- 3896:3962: 9.57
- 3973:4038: 11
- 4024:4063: 11.8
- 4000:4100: 11.6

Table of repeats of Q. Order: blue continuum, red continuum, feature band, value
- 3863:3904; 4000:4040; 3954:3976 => 6.72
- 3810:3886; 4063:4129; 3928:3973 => 7.84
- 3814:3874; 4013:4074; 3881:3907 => 0.29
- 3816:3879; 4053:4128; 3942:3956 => 0.37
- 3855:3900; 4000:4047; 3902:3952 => 3.48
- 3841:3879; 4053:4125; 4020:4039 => -2.27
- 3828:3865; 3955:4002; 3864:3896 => -3.03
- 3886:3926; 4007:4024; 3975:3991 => 2.28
